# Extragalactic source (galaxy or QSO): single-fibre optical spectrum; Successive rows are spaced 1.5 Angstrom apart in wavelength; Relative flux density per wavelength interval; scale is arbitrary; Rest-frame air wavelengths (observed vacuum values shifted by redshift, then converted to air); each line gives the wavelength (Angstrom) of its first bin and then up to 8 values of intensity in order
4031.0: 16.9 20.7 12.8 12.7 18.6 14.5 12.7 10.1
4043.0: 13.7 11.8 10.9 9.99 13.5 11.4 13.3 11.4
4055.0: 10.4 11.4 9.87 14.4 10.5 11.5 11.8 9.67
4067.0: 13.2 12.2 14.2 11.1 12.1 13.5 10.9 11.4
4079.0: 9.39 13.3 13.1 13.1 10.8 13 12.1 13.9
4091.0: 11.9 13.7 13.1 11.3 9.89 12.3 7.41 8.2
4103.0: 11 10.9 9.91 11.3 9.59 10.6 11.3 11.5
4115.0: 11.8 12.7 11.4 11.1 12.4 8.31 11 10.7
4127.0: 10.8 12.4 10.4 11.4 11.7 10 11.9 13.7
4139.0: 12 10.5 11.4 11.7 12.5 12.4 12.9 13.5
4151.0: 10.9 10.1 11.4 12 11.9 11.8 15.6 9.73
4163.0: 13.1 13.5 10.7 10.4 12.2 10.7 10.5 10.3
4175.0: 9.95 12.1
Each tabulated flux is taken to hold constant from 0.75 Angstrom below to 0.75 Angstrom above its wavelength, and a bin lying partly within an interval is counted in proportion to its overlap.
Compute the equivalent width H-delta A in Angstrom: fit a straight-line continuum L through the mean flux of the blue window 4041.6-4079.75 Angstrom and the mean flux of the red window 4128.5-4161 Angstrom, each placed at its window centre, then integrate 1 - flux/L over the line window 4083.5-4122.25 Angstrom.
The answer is 1.6 Angstrom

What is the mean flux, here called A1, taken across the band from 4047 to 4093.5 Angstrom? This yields 12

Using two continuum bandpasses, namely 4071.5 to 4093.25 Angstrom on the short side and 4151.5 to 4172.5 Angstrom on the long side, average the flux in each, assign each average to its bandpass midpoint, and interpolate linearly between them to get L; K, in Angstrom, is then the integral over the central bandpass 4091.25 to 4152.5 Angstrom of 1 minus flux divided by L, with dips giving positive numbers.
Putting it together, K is 3.6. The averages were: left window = 12.3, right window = 11.7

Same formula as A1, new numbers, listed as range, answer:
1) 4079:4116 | 11.4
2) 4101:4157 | 11.3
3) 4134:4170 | 11.9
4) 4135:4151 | 12.2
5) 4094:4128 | 10.8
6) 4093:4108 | 10.6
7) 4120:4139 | 11.3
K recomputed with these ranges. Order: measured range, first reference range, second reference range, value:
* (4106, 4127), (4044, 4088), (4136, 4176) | 1.4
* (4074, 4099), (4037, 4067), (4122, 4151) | -0.8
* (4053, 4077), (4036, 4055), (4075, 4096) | 1.3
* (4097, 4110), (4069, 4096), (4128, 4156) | 2.2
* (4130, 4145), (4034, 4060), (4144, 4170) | 0.6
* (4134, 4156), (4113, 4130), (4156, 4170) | -0.2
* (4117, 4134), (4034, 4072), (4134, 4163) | 1.3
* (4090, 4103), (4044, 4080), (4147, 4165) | 0.9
